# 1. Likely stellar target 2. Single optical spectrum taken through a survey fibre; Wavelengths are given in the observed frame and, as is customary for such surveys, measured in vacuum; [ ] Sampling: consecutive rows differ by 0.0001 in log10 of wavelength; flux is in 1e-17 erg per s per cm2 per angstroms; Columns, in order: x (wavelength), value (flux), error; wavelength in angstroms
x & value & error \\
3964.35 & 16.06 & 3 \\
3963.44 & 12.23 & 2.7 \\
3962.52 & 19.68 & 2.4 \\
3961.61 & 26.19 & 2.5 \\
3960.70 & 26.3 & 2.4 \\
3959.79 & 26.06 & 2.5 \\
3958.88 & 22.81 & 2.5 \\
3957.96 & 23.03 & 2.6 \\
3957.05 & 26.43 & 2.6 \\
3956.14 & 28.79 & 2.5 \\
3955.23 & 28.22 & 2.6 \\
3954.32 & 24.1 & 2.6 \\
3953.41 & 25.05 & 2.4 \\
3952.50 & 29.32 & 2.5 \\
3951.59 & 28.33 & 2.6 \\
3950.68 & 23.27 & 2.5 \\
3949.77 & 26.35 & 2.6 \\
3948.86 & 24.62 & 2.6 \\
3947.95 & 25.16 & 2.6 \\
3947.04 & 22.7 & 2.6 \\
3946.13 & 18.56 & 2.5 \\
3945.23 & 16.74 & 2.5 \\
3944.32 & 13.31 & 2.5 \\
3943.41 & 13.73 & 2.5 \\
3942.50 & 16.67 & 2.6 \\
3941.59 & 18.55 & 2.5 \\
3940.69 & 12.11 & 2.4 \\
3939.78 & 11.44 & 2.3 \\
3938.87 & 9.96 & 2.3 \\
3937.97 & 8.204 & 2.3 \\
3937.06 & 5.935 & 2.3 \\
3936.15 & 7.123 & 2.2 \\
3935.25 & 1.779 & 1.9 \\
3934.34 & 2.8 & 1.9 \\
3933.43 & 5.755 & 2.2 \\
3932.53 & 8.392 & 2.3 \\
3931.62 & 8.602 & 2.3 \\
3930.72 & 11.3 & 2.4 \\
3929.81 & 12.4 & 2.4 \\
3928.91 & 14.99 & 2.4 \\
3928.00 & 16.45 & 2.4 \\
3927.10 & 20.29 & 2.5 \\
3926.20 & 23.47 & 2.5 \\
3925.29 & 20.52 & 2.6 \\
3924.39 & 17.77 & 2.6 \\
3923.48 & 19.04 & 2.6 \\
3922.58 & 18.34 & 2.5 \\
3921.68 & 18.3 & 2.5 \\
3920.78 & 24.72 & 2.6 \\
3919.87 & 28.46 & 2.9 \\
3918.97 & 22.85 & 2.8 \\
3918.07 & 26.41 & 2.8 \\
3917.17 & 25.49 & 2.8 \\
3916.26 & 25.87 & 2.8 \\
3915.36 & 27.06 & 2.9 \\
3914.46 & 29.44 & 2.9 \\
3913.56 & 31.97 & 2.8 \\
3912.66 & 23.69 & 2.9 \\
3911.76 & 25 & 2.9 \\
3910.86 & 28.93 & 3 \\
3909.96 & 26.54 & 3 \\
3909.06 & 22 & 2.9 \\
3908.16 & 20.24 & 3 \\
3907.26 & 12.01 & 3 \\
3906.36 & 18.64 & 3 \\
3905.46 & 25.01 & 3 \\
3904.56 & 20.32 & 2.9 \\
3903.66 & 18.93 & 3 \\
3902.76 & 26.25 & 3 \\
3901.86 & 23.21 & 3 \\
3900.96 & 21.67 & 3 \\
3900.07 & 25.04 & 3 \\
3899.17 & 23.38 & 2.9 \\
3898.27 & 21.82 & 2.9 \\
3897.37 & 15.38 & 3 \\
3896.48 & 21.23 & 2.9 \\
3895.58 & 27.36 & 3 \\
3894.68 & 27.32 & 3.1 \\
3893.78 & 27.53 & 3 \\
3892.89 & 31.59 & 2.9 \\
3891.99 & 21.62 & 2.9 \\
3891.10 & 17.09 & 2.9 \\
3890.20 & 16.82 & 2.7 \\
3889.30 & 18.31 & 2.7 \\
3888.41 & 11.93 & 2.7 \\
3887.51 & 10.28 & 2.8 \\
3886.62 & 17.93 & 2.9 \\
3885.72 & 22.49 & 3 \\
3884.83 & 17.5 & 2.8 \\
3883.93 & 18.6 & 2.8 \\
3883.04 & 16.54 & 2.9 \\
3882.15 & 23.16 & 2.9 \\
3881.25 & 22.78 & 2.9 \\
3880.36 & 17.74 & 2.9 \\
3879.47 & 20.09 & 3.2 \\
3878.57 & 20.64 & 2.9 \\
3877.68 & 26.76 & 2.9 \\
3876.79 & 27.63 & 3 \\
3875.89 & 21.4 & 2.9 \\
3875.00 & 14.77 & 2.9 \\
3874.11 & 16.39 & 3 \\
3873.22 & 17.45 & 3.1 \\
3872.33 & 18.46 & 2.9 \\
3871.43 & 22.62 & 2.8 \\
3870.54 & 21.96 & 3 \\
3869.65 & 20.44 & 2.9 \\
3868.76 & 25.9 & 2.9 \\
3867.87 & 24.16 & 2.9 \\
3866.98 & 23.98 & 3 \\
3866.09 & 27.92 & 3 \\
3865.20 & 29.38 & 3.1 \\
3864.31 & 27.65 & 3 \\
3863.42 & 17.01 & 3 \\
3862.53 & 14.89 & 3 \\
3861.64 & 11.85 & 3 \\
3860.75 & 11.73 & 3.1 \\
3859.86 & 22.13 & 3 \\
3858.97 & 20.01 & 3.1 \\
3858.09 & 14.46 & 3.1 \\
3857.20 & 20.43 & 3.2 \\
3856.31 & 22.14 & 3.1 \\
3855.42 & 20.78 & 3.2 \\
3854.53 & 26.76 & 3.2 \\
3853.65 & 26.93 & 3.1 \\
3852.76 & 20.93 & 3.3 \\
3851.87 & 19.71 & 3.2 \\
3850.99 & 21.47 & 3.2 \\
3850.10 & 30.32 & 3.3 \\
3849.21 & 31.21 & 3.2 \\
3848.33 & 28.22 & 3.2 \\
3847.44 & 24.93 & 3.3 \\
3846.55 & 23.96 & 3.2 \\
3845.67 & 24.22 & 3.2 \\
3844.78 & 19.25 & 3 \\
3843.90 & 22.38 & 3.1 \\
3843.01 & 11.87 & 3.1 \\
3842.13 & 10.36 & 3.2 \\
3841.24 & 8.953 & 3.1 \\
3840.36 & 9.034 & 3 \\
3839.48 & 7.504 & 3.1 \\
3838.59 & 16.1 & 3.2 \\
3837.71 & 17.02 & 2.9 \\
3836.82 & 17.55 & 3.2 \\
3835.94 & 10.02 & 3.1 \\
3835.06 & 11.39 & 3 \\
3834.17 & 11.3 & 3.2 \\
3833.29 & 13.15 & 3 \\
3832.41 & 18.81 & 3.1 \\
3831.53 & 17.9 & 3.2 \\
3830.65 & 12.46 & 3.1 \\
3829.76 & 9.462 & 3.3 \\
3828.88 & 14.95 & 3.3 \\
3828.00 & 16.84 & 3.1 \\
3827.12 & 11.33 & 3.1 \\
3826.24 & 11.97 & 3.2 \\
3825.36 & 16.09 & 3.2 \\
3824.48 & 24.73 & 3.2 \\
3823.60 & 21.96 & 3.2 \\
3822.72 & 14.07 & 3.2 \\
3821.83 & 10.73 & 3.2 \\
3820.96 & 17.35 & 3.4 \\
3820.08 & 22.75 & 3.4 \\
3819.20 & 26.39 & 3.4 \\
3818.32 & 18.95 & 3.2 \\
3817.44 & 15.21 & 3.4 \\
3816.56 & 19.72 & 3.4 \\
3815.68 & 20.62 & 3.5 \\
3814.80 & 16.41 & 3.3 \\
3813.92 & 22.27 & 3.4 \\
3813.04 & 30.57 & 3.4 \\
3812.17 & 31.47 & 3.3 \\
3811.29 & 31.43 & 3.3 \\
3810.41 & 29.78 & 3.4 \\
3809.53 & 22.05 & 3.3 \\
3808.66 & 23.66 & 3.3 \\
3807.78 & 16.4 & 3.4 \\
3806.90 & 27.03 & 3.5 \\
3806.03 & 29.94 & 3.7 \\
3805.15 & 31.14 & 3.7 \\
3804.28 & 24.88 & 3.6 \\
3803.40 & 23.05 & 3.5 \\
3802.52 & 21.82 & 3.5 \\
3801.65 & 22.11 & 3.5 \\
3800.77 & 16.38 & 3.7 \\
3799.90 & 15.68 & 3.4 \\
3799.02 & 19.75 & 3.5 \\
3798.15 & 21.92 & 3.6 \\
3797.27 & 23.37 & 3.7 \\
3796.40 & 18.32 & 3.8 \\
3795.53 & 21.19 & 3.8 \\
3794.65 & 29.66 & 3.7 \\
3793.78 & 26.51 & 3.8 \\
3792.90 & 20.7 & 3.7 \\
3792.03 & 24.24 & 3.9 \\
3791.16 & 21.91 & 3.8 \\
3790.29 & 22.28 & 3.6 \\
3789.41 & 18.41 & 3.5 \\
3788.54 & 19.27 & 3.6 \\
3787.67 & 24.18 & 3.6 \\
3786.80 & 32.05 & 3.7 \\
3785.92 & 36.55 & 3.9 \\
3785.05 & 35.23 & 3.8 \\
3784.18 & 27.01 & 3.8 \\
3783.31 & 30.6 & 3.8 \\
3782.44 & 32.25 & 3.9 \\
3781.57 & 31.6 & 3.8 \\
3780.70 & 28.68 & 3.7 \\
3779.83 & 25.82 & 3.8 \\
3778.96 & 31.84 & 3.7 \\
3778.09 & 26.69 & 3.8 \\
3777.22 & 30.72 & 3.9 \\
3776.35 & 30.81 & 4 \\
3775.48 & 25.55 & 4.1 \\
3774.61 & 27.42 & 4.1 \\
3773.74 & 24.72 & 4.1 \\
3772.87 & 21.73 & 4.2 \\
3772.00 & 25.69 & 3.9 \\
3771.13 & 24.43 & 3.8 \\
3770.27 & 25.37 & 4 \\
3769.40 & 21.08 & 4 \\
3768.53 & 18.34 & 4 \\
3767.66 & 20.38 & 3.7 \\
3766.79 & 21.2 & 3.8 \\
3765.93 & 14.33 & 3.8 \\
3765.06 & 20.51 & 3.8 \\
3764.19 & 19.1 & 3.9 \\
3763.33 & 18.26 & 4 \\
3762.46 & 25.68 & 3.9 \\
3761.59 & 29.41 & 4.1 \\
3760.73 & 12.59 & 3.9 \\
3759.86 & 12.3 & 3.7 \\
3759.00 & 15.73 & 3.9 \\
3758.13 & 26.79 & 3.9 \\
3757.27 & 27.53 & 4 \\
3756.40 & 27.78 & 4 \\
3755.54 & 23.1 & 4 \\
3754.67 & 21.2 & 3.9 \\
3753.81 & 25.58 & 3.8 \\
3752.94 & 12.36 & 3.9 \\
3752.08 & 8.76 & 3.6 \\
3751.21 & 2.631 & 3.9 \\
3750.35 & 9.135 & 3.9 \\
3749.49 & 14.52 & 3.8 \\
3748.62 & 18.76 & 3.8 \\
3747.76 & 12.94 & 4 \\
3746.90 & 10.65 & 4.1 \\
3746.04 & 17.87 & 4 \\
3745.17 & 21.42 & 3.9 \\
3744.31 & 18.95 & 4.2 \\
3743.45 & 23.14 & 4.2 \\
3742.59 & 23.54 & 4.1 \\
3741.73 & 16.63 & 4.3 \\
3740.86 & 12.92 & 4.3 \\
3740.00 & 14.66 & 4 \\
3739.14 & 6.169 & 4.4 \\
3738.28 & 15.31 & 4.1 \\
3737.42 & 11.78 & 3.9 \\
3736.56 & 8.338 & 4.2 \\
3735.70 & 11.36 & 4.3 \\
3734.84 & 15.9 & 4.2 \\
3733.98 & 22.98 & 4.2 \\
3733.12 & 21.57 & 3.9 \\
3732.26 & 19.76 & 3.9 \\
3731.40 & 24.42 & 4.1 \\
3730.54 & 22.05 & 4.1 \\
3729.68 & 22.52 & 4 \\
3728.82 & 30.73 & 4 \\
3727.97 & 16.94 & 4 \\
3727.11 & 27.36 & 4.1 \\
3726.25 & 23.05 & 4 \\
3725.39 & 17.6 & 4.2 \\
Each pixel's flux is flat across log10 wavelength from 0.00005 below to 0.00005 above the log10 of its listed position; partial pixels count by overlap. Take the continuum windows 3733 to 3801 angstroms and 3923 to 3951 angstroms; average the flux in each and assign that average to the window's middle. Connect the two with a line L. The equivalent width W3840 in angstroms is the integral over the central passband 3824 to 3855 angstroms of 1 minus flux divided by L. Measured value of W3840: 1.1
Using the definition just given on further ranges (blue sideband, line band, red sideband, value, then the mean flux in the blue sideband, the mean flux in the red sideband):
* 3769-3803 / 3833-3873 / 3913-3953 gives 4.1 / 25.2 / 18.1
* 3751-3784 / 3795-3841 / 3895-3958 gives 6.2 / 23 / 19.9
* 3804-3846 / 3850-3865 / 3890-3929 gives -0.2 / 18.5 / 22.8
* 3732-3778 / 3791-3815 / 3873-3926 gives -4.5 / 19.1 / 21.8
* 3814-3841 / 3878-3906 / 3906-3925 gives 0.6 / 15.8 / 23.5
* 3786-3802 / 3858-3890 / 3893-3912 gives 4.0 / 22.4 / 22.9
